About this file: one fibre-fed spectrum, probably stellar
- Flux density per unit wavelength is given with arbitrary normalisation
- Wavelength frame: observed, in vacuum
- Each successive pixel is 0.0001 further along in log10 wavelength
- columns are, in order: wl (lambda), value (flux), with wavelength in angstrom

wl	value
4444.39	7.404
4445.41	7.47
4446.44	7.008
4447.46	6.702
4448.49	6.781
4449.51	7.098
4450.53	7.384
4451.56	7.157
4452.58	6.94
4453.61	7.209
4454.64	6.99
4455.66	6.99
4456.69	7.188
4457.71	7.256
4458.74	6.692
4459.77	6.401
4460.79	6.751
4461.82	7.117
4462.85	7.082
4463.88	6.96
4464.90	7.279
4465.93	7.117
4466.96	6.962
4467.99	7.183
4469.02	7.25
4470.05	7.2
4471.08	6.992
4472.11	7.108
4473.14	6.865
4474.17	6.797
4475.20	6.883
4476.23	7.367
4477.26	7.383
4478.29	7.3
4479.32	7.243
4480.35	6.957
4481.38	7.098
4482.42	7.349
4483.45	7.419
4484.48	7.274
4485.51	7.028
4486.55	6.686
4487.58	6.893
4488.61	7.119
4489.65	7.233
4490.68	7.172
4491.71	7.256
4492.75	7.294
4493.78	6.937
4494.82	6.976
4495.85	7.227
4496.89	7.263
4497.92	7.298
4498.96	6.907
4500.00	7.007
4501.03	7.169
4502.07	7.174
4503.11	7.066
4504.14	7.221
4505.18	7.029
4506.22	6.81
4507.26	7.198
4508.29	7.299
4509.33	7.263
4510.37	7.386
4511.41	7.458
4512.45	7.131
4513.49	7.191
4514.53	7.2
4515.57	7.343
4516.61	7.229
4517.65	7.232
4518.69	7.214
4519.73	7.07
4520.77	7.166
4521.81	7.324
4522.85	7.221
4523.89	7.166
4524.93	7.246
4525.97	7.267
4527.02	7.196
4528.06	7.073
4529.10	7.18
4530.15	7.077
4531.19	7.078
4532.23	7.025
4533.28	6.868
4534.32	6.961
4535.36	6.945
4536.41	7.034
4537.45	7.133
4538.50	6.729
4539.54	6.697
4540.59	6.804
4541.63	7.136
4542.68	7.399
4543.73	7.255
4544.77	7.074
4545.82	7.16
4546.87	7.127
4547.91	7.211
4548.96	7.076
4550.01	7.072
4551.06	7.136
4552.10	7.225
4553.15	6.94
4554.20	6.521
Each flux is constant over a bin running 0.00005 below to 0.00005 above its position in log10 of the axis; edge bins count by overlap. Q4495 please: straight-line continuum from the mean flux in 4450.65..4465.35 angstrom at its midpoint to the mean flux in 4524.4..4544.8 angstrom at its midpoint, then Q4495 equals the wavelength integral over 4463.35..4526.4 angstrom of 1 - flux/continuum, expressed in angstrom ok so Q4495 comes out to -1.1 angstrom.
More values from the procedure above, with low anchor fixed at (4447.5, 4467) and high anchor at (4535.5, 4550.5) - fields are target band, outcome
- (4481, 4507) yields -0.3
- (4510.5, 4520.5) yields -0.3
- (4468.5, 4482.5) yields -0.2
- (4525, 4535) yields 0.0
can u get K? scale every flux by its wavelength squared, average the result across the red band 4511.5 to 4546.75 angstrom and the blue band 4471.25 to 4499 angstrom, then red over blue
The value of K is 1.02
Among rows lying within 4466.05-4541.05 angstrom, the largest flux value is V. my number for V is 7.458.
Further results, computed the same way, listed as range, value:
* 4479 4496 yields 7.419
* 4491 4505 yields 7.298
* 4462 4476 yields 7.279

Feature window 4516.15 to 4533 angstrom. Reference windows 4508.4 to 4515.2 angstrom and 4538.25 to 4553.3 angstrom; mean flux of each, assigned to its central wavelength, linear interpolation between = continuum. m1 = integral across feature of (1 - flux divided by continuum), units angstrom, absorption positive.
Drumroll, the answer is 0.1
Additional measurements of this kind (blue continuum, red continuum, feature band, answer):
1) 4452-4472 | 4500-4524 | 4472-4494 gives -0.07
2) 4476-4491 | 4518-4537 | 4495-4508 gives 0.06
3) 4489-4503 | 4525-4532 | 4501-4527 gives -0.22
